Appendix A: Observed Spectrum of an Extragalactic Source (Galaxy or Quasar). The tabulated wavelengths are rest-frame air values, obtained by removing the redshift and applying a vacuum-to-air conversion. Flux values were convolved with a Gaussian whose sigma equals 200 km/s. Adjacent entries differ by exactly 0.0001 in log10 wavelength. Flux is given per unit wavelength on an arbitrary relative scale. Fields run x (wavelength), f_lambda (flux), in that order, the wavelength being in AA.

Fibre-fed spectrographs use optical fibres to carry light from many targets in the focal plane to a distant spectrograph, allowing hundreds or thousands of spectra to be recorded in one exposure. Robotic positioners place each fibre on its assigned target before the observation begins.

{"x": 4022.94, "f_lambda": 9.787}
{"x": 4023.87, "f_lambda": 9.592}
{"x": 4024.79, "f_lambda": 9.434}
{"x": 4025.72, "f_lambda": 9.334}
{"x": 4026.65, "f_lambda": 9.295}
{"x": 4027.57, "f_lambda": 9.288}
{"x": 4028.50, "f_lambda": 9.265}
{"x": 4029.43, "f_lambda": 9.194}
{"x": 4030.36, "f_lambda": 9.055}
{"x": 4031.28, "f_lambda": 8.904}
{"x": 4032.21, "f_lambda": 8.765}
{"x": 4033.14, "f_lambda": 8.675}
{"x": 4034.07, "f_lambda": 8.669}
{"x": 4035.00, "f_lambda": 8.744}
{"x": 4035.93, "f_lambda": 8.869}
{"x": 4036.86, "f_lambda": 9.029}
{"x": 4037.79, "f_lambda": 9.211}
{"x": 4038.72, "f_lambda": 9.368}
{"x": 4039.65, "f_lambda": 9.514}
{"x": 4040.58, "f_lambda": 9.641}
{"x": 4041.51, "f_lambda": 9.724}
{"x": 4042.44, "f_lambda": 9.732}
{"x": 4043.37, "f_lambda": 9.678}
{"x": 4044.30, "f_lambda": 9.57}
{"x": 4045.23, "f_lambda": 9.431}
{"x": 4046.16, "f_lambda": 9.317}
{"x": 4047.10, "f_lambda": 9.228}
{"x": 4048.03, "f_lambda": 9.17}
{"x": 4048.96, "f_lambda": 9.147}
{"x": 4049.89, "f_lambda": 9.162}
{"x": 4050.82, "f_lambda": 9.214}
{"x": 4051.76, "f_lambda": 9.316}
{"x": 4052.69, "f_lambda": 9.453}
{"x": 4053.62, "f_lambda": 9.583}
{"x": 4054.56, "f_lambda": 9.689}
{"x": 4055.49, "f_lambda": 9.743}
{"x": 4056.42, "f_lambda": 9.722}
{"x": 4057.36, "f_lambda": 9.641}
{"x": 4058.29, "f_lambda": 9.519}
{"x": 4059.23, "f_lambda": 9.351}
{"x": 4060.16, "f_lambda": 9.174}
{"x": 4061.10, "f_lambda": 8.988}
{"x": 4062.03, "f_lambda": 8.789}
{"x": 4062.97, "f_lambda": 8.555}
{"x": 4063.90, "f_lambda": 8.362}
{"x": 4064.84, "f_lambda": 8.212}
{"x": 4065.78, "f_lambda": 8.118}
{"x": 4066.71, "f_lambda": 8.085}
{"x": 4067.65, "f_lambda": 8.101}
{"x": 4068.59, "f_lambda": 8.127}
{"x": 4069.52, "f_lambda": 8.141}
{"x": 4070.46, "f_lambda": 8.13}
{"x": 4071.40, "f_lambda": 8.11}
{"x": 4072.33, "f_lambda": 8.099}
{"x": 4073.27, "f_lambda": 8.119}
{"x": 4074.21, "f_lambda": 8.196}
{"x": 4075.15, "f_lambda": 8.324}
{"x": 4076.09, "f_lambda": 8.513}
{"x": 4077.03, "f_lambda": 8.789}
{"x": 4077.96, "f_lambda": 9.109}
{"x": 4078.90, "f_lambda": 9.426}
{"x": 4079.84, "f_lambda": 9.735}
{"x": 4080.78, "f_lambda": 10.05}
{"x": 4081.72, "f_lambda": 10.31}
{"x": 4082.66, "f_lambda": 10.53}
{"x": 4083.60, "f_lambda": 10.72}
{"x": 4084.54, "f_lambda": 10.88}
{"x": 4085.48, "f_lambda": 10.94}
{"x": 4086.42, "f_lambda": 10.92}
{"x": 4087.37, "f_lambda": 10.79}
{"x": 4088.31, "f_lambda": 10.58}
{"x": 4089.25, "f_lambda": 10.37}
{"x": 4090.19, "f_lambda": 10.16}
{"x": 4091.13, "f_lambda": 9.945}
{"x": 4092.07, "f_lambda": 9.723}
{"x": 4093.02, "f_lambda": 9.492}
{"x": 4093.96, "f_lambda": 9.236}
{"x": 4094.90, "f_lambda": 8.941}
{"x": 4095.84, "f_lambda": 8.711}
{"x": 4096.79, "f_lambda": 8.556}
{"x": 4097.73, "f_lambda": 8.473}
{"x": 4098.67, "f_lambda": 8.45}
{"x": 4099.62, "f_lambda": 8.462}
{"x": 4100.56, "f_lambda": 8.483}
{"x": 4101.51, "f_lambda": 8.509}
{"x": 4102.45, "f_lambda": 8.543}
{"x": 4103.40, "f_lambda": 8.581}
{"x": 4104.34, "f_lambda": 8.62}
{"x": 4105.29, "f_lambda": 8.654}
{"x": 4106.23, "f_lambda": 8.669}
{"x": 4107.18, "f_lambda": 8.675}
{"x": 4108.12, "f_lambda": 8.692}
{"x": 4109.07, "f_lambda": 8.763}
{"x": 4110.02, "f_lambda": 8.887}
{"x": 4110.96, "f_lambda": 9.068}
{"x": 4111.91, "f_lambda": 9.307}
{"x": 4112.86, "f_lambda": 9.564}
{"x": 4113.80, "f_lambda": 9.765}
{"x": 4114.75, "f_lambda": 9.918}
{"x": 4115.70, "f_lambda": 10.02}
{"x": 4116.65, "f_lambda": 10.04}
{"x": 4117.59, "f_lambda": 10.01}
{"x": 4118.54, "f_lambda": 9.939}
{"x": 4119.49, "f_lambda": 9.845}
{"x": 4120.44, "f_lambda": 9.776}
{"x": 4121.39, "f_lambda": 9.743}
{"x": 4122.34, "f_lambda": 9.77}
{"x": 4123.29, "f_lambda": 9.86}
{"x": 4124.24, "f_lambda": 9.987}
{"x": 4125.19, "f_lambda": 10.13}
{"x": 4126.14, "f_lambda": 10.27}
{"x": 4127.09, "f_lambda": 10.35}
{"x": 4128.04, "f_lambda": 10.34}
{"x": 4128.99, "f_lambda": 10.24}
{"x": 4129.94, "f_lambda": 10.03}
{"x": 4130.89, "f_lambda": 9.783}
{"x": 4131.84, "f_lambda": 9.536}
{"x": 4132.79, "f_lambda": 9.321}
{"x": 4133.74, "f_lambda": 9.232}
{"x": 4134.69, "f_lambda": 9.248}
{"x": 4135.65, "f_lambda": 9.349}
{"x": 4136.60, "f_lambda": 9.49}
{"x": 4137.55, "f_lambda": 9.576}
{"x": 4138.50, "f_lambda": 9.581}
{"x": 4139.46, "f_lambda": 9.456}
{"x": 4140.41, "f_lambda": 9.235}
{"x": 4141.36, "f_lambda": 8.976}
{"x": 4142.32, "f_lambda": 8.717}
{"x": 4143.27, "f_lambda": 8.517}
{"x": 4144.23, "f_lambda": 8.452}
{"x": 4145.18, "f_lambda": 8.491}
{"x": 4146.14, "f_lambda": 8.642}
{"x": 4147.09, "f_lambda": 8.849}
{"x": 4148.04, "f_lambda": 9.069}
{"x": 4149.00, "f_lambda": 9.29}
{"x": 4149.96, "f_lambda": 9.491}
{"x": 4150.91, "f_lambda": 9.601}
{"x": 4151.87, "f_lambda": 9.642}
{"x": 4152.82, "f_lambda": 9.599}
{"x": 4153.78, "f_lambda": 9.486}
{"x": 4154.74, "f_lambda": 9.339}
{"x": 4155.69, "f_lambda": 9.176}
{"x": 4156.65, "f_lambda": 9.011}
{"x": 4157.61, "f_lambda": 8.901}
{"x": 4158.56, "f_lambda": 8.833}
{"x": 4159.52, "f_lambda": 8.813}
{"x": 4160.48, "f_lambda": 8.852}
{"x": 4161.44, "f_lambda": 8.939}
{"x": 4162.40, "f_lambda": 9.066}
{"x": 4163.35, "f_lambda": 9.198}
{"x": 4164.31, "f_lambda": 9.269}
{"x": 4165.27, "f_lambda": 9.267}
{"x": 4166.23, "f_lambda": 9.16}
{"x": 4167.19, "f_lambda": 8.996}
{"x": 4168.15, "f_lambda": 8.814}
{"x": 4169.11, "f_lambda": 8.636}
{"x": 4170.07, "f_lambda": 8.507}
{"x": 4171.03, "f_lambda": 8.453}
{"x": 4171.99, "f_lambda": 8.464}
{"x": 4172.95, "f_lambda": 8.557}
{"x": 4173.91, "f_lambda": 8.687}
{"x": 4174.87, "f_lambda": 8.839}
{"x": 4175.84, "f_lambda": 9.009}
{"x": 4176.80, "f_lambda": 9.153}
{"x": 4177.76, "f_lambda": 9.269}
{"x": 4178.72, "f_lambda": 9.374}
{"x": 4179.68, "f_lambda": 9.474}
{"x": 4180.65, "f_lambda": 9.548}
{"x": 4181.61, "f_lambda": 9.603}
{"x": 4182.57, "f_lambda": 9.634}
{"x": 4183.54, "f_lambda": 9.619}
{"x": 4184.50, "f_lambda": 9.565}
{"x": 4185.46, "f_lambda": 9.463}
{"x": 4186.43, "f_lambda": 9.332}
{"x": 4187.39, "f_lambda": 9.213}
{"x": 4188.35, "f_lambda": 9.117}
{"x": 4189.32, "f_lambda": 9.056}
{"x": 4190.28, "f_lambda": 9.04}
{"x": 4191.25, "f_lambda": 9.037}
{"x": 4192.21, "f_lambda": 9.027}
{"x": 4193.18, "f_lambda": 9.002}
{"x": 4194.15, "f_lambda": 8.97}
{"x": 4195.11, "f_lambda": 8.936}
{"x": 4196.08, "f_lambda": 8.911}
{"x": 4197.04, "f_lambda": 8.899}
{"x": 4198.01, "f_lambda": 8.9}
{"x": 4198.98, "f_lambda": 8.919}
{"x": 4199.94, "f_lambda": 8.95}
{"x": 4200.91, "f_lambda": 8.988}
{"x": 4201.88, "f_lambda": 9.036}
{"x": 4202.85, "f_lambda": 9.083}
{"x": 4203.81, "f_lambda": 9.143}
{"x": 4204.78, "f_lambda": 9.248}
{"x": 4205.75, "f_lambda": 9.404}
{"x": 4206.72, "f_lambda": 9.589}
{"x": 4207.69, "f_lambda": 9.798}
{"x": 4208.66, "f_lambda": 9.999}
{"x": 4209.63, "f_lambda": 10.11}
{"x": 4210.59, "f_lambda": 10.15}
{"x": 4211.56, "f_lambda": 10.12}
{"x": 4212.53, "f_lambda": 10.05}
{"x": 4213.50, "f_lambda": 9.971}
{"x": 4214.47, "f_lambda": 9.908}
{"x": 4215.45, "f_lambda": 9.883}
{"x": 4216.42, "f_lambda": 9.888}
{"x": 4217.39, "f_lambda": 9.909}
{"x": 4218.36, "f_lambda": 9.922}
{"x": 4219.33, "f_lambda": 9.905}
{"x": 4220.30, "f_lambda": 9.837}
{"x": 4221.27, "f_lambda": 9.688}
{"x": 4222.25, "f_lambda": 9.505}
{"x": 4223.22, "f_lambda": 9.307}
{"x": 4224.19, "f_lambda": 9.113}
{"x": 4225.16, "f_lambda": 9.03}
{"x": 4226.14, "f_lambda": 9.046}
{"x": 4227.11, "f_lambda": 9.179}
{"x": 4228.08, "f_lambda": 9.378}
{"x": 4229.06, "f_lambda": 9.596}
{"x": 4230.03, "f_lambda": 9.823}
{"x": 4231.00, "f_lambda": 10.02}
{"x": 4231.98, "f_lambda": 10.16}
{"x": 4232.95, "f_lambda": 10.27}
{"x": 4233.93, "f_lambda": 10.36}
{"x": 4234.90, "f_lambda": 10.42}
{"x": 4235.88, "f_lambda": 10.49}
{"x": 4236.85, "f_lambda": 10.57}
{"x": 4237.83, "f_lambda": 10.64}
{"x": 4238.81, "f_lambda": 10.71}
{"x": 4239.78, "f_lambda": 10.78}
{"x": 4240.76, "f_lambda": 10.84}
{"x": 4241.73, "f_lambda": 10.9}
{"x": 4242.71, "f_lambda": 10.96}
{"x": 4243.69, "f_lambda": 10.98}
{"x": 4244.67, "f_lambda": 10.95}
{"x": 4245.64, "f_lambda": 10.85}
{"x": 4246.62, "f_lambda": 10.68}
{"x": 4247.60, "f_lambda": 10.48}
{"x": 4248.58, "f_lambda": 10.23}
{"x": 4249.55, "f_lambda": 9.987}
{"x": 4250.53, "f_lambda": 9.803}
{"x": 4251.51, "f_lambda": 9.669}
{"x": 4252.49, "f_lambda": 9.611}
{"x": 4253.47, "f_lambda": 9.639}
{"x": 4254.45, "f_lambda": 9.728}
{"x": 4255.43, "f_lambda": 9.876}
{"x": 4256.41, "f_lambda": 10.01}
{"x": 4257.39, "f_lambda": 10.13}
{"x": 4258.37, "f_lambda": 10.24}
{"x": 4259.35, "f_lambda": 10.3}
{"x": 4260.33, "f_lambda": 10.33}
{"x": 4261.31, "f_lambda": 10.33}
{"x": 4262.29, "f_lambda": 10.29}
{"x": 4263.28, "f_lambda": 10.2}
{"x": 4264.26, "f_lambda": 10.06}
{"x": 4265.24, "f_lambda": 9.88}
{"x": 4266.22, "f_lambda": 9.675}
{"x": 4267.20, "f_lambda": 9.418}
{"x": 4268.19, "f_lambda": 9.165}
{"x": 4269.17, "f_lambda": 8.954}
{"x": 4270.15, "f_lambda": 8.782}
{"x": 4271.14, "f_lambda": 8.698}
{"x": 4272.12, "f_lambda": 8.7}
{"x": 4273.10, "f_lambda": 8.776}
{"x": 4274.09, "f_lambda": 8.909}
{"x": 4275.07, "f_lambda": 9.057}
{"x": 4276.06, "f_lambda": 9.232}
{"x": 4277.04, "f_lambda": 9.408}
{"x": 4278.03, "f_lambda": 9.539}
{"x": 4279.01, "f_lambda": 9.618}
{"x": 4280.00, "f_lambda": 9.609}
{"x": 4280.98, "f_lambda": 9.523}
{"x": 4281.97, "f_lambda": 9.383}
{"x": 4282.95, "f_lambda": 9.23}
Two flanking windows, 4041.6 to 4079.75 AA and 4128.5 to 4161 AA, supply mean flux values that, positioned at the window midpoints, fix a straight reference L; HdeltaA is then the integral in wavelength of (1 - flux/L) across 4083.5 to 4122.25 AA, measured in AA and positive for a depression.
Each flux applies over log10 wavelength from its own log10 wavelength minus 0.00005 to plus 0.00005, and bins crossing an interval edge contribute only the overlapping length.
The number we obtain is -1.5 AA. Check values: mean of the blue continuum 8.94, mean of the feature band 9.44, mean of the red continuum 9.23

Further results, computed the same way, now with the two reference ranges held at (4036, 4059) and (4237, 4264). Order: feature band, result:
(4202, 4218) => 0.6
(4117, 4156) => 1.3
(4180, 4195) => 1.2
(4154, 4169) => 1.4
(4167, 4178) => 1.3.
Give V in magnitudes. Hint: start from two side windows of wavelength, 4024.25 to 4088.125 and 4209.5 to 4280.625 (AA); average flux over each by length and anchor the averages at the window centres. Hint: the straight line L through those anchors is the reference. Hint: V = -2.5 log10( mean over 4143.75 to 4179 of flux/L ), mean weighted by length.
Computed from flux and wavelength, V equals 0.07 mag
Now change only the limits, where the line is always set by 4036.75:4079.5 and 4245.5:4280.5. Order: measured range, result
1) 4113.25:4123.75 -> -0.077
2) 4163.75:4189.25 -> 0.034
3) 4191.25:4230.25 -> 0.009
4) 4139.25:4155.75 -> 0.023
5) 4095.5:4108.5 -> 0.070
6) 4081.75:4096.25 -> -0.118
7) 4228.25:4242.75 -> -0.085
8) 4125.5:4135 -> -0.070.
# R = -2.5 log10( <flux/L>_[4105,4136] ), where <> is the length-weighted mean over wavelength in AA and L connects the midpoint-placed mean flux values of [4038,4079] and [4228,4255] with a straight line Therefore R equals -0.02 mag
